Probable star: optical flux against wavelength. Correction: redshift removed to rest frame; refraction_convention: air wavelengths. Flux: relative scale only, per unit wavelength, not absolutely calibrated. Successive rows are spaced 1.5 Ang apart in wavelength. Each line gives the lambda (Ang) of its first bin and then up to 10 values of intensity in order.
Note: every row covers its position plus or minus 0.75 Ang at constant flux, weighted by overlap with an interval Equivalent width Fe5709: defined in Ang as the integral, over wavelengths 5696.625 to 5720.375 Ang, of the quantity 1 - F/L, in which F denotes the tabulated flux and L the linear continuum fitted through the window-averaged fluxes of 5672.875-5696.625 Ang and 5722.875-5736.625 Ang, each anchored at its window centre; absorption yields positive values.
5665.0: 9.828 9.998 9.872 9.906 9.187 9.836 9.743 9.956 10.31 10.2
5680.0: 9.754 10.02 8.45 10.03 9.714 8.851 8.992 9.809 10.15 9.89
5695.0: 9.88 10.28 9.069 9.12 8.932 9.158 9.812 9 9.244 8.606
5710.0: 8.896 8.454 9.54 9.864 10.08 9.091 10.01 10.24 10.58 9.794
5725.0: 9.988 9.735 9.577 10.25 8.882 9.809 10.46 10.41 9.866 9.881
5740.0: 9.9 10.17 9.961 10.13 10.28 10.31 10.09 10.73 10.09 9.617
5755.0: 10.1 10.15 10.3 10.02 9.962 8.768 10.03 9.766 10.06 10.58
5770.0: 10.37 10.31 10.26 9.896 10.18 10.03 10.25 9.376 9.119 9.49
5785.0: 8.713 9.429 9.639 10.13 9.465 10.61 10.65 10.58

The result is 1.2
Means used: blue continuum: 9.74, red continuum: 9.88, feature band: 9.31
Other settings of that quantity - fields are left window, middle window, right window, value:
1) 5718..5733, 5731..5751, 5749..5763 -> -0.3 Ang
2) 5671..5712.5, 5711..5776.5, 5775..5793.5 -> -2.4 Ang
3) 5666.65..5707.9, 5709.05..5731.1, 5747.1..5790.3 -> 0.1 Ang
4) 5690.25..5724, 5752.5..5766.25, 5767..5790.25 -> -0.1 Ang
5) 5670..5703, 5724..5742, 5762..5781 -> -0.1 Ang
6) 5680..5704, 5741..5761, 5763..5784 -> -0.6 Ang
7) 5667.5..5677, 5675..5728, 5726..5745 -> 1.4 Ang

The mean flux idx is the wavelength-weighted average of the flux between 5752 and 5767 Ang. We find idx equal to 9.88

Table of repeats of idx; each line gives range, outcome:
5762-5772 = 10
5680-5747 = 9.66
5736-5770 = 10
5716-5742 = 9.92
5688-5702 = 9.55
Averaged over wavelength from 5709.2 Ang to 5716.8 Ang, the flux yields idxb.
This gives 9.36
